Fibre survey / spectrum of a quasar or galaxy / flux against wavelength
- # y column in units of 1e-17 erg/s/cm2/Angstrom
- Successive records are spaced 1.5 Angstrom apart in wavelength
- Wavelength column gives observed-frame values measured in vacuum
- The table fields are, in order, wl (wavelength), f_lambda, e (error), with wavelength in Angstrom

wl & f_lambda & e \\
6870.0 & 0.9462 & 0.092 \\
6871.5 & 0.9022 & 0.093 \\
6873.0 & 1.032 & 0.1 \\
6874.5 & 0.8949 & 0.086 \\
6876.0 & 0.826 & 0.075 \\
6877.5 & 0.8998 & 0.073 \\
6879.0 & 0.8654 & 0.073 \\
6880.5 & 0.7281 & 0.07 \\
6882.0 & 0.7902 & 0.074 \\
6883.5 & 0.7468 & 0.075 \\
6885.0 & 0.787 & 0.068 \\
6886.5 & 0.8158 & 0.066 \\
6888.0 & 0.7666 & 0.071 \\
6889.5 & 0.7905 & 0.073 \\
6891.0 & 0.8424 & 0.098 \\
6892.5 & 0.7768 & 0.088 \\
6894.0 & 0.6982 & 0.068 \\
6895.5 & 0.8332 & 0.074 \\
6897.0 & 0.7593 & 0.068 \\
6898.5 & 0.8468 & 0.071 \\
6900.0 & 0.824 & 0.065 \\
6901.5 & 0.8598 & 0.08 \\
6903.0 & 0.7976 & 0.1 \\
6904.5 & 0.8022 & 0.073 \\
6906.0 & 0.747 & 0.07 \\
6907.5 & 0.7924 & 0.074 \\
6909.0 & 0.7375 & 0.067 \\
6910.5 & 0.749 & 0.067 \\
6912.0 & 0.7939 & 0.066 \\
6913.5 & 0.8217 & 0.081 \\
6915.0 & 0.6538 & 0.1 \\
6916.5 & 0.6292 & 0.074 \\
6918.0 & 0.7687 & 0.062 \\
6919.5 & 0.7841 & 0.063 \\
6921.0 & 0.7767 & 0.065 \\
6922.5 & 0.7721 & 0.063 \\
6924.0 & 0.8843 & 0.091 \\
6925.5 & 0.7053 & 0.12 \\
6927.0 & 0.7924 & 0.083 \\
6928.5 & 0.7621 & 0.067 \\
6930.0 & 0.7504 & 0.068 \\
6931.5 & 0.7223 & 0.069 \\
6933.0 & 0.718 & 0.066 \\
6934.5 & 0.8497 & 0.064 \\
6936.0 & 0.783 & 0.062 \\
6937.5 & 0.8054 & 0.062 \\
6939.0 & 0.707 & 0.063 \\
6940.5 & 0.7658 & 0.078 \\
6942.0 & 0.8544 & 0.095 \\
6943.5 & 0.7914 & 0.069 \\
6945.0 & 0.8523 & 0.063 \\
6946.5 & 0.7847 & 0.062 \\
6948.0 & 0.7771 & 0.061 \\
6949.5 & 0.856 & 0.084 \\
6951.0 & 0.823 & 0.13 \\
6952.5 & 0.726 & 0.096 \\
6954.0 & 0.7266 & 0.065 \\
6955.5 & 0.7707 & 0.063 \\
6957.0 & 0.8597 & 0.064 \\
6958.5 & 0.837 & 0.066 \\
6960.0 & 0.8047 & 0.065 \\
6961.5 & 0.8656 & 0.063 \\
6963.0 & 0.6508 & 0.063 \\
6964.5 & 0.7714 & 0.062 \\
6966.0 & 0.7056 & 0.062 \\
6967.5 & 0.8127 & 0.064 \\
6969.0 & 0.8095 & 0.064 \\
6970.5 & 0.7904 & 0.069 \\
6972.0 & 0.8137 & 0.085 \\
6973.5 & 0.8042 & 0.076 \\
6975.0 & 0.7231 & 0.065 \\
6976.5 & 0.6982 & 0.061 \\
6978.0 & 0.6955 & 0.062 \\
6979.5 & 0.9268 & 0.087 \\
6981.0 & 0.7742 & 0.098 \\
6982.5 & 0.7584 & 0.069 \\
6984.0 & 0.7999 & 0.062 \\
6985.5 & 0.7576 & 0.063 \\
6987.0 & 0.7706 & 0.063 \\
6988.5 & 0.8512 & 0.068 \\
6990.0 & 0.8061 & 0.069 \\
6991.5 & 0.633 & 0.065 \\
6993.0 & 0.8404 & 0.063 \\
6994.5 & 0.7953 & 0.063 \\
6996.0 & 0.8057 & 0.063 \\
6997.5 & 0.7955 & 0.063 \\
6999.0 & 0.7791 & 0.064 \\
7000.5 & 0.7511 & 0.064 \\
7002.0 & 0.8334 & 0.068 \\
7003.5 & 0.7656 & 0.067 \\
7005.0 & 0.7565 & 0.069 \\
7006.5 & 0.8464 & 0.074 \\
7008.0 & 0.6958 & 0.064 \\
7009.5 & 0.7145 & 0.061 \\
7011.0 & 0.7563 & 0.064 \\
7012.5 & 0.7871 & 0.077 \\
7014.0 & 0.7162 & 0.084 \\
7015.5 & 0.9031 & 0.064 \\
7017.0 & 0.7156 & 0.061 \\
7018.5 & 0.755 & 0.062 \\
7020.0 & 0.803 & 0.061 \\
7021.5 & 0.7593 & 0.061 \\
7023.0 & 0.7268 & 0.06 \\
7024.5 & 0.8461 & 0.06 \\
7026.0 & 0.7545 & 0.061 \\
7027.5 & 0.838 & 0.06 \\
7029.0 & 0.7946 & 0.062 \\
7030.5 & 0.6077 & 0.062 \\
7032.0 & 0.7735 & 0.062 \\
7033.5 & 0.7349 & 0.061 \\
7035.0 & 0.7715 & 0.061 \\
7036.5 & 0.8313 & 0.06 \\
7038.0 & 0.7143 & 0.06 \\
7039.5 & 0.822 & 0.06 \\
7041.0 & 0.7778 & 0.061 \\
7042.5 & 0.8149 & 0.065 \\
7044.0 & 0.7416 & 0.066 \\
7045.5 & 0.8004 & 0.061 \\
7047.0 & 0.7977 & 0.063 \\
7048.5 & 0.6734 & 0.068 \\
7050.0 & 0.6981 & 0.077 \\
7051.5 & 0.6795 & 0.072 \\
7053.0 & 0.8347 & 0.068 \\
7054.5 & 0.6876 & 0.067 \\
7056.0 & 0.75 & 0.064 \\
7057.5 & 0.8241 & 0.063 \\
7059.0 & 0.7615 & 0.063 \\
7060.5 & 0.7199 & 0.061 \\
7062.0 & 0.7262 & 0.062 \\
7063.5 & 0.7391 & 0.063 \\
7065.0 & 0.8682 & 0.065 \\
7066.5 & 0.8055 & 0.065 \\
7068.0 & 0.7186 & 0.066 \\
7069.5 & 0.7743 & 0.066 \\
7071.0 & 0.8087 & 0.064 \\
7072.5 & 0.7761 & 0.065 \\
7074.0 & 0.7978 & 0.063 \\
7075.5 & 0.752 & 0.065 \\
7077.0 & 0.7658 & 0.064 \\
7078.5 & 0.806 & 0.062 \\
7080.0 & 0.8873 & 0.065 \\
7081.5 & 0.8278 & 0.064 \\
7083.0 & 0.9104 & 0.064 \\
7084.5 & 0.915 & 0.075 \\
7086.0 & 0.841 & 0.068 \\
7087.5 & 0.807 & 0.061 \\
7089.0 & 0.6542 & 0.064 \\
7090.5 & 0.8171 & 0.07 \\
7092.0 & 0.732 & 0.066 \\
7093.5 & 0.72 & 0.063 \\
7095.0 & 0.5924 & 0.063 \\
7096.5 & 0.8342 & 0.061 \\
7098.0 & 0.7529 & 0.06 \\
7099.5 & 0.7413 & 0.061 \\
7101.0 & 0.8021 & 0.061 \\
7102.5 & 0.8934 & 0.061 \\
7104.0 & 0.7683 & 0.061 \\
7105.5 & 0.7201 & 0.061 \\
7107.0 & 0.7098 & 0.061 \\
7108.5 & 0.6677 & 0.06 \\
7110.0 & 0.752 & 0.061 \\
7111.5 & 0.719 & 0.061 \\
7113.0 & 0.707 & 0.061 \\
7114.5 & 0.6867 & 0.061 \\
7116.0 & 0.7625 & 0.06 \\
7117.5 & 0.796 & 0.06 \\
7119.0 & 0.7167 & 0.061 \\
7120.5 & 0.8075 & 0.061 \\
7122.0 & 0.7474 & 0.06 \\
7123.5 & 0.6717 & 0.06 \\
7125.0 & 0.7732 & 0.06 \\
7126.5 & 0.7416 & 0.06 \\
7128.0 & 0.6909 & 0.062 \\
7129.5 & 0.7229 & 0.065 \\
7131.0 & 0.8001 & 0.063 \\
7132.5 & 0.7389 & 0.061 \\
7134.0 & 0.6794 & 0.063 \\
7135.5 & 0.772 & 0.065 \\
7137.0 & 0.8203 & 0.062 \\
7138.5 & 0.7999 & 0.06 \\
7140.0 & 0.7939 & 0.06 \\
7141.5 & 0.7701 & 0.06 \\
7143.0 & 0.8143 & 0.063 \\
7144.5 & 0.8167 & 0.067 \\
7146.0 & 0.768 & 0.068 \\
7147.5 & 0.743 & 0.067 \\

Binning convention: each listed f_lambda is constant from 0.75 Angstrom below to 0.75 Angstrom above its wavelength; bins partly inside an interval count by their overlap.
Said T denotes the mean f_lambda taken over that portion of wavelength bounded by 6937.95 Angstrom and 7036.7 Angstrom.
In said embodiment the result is 0.779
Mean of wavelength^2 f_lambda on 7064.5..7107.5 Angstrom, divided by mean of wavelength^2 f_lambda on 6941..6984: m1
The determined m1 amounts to 1.03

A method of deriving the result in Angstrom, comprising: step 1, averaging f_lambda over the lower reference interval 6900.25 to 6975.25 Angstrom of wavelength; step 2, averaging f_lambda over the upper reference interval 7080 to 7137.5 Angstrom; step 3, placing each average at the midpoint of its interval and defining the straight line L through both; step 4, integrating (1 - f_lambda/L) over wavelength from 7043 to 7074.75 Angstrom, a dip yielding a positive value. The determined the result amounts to 0.2 Angstrom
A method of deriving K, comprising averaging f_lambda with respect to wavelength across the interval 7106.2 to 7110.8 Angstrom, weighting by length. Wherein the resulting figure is 0.71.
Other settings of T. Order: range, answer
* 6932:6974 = 0.789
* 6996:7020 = 0.773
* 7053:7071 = 0.766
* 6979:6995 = 0.79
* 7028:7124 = 0.765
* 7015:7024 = 0.776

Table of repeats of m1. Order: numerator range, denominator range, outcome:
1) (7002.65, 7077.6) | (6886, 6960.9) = 1.01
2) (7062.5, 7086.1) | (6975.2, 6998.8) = 1.07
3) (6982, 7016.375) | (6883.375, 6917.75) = 1.03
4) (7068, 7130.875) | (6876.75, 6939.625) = 1.04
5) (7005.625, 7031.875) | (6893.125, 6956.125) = 1.01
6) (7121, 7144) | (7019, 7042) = 1.01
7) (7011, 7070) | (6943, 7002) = 0.99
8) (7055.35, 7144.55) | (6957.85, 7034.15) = 1.02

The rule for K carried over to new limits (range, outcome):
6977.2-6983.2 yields 0.788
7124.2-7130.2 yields 0.732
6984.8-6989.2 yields 0.793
